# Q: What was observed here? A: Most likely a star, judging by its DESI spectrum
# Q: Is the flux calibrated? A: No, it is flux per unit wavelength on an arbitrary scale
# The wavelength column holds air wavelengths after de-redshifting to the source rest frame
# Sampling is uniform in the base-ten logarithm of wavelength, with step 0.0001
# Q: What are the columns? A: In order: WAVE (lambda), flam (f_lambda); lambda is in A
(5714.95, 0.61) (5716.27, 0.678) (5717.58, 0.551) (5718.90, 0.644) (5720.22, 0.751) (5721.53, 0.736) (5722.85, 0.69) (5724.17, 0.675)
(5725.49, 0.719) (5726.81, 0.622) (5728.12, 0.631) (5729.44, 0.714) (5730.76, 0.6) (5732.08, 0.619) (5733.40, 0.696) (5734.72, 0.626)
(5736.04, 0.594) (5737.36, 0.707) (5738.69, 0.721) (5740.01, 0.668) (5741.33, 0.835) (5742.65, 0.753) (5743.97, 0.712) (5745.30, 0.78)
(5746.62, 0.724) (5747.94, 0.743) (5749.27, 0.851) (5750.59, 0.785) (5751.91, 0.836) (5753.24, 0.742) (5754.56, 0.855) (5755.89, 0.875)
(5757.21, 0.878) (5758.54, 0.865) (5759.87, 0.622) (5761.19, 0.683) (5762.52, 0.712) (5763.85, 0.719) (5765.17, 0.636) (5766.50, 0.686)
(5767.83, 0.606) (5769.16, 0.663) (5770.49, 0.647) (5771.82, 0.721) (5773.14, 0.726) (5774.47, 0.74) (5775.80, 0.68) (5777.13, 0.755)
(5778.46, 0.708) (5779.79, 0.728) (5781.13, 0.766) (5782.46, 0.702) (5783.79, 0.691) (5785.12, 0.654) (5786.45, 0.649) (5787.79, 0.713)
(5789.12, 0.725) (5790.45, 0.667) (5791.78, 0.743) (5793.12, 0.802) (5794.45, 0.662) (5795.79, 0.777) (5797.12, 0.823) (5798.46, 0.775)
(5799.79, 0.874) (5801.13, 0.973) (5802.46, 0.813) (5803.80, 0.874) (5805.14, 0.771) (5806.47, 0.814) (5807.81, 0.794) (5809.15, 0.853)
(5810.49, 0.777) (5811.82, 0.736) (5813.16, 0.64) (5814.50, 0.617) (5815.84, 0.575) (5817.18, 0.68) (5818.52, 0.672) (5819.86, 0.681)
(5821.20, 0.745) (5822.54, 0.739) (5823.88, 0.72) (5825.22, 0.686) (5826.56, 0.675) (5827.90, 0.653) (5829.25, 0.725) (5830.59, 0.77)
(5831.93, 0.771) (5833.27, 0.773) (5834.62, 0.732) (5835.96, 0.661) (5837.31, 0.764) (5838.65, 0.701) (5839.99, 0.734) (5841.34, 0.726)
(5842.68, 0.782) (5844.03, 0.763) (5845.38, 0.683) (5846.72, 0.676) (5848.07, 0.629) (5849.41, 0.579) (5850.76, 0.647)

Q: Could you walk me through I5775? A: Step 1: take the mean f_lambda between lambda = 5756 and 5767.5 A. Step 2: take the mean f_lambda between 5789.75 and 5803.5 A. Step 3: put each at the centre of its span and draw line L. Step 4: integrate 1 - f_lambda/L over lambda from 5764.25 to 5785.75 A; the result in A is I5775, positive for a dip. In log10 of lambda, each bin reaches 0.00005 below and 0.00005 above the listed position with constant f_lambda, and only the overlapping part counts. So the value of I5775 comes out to 1.7 A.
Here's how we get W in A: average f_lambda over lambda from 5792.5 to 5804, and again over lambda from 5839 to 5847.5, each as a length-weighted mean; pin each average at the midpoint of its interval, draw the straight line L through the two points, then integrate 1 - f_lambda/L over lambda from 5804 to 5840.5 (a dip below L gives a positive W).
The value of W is 2.1 A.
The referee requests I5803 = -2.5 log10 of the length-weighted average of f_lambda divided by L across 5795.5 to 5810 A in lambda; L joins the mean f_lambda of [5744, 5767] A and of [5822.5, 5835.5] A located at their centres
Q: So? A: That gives -0.13 mag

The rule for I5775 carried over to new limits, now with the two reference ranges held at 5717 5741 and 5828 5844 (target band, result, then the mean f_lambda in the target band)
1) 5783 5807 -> -1.9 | 0.766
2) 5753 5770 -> -1.1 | 0.733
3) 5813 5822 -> 0.8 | 0.661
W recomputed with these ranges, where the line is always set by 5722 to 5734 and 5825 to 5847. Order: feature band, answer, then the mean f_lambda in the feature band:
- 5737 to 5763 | -3.6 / 0.768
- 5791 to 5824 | -2.3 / 0.757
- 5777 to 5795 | -0.4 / 0.711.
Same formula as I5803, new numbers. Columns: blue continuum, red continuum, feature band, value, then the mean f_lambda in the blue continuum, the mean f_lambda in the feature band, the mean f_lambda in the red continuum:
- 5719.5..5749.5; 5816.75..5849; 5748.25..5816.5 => -0.057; 0.701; 0.745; 0.713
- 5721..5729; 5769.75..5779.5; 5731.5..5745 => -0.012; 0.679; 0.696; 0.712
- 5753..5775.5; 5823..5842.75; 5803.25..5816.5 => -0.029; 0.727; 0.744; 0.723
